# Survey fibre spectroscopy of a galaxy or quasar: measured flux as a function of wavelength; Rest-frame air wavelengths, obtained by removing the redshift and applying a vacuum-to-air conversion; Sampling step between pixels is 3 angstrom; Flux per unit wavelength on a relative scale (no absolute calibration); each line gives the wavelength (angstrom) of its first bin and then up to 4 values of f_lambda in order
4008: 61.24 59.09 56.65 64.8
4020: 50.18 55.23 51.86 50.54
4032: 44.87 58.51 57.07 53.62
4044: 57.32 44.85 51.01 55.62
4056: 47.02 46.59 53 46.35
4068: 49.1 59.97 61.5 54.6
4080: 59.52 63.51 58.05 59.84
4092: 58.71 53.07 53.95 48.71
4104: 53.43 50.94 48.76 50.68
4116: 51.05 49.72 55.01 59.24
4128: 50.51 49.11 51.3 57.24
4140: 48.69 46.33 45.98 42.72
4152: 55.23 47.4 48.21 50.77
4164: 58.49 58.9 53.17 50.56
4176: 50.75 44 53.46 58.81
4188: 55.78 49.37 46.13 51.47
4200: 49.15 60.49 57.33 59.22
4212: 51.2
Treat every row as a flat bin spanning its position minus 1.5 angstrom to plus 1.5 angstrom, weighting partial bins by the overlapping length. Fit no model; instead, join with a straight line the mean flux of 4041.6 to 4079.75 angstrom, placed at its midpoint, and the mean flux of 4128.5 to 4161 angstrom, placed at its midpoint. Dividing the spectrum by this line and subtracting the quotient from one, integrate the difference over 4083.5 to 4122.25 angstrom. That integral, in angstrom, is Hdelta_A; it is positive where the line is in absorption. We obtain -1.9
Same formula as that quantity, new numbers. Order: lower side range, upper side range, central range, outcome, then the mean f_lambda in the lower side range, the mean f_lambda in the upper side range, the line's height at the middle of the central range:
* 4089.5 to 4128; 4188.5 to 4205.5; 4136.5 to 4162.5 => 1.8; 52.9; 51.9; 52.4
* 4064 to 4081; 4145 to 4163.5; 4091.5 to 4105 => 0.0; 55.3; 49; 53.3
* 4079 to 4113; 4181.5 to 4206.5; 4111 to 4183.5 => 4.0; 55.1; 53.4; 54.2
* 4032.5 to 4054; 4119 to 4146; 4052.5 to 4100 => -1.9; 53.5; 51.7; 52.9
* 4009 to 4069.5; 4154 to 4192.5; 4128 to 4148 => 1.1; 52.7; 52.3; 52.4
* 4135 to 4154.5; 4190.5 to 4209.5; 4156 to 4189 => -1.0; 49.3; 53.2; 51.3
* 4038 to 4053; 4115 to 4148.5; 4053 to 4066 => 0.8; 52.6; 51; 52.4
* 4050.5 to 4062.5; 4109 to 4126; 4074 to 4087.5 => -2.1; 50.4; 52.3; 51.2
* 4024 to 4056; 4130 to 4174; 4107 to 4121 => 0.3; 52.3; 51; 51.4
